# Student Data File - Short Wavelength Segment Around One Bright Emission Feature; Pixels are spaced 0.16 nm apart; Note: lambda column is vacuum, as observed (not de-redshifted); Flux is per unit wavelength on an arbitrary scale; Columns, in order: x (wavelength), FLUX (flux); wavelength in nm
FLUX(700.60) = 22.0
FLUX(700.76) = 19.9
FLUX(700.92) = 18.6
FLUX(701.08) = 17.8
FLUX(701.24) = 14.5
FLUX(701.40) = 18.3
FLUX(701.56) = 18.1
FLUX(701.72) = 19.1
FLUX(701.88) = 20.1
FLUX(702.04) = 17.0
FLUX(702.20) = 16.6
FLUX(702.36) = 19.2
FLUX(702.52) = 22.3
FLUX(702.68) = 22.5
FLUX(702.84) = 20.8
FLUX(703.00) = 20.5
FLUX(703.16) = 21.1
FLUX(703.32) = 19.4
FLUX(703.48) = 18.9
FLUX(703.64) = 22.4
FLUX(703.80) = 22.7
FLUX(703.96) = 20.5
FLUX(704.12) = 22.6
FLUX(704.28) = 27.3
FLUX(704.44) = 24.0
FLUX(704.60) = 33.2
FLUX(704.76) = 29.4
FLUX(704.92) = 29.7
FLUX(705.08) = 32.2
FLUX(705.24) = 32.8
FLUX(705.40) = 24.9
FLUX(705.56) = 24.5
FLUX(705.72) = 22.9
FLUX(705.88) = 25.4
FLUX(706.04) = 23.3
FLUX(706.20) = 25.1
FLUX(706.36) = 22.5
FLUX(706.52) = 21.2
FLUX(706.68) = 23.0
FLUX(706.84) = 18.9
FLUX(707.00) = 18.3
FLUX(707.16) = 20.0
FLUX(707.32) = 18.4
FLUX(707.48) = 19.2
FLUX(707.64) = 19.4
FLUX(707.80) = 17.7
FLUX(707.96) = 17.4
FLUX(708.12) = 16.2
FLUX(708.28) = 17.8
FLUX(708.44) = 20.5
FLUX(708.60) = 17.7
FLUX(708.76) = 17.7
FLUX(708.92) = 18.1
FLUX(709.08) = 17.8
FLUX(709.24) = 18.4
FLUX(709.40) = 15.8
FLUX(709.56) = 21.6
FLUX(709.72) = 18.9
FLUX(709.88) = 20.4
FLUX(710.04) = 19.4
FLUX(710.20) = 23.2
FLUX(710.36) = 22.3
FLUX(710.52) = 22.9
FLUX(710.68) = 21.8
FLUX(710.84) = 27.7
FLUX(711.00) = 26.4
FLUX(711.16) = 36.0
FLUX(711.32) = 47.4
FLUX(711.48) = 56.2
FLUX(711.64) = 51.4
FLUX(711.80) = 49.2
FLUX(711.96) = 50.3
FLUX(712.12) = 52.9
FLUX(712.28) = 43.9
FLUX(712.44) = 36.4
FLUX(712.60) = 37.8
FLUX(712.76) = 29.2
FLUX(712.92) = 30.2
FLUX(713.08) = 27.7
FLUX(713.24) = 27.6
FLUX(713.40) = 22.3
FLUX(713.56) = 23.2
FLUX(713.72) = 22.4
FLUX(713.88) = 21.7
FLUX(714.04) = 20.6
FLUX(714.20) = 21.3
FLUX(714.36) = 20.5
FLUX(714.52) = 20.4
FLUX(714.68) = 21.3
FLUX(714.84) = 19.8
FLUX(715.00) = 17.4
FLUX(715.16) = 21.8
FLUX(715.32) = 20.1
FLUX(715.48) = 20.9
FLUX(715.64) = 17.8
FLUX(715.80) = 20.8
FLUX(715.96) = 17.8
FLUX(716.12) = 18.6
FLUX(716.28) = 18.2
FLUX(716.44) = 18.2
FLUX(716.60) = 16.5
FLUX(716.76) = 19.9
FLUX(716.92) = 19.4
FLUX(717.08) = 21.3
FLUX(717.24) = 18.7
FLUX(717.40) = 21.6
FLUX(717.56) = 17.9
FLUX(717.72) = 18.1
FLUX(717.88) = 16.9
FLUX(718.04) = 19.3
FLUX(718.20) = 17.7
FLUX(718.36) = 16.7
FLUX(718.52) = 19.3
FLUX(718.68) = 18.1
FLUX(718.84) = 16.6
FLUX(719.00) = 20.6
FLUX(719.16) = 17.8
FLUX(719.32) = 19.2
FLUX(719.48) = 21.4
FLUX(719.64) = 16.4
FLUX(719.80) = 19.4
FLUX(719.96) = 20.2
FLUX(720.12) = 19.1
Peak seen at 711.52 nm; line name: [O III] 5007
